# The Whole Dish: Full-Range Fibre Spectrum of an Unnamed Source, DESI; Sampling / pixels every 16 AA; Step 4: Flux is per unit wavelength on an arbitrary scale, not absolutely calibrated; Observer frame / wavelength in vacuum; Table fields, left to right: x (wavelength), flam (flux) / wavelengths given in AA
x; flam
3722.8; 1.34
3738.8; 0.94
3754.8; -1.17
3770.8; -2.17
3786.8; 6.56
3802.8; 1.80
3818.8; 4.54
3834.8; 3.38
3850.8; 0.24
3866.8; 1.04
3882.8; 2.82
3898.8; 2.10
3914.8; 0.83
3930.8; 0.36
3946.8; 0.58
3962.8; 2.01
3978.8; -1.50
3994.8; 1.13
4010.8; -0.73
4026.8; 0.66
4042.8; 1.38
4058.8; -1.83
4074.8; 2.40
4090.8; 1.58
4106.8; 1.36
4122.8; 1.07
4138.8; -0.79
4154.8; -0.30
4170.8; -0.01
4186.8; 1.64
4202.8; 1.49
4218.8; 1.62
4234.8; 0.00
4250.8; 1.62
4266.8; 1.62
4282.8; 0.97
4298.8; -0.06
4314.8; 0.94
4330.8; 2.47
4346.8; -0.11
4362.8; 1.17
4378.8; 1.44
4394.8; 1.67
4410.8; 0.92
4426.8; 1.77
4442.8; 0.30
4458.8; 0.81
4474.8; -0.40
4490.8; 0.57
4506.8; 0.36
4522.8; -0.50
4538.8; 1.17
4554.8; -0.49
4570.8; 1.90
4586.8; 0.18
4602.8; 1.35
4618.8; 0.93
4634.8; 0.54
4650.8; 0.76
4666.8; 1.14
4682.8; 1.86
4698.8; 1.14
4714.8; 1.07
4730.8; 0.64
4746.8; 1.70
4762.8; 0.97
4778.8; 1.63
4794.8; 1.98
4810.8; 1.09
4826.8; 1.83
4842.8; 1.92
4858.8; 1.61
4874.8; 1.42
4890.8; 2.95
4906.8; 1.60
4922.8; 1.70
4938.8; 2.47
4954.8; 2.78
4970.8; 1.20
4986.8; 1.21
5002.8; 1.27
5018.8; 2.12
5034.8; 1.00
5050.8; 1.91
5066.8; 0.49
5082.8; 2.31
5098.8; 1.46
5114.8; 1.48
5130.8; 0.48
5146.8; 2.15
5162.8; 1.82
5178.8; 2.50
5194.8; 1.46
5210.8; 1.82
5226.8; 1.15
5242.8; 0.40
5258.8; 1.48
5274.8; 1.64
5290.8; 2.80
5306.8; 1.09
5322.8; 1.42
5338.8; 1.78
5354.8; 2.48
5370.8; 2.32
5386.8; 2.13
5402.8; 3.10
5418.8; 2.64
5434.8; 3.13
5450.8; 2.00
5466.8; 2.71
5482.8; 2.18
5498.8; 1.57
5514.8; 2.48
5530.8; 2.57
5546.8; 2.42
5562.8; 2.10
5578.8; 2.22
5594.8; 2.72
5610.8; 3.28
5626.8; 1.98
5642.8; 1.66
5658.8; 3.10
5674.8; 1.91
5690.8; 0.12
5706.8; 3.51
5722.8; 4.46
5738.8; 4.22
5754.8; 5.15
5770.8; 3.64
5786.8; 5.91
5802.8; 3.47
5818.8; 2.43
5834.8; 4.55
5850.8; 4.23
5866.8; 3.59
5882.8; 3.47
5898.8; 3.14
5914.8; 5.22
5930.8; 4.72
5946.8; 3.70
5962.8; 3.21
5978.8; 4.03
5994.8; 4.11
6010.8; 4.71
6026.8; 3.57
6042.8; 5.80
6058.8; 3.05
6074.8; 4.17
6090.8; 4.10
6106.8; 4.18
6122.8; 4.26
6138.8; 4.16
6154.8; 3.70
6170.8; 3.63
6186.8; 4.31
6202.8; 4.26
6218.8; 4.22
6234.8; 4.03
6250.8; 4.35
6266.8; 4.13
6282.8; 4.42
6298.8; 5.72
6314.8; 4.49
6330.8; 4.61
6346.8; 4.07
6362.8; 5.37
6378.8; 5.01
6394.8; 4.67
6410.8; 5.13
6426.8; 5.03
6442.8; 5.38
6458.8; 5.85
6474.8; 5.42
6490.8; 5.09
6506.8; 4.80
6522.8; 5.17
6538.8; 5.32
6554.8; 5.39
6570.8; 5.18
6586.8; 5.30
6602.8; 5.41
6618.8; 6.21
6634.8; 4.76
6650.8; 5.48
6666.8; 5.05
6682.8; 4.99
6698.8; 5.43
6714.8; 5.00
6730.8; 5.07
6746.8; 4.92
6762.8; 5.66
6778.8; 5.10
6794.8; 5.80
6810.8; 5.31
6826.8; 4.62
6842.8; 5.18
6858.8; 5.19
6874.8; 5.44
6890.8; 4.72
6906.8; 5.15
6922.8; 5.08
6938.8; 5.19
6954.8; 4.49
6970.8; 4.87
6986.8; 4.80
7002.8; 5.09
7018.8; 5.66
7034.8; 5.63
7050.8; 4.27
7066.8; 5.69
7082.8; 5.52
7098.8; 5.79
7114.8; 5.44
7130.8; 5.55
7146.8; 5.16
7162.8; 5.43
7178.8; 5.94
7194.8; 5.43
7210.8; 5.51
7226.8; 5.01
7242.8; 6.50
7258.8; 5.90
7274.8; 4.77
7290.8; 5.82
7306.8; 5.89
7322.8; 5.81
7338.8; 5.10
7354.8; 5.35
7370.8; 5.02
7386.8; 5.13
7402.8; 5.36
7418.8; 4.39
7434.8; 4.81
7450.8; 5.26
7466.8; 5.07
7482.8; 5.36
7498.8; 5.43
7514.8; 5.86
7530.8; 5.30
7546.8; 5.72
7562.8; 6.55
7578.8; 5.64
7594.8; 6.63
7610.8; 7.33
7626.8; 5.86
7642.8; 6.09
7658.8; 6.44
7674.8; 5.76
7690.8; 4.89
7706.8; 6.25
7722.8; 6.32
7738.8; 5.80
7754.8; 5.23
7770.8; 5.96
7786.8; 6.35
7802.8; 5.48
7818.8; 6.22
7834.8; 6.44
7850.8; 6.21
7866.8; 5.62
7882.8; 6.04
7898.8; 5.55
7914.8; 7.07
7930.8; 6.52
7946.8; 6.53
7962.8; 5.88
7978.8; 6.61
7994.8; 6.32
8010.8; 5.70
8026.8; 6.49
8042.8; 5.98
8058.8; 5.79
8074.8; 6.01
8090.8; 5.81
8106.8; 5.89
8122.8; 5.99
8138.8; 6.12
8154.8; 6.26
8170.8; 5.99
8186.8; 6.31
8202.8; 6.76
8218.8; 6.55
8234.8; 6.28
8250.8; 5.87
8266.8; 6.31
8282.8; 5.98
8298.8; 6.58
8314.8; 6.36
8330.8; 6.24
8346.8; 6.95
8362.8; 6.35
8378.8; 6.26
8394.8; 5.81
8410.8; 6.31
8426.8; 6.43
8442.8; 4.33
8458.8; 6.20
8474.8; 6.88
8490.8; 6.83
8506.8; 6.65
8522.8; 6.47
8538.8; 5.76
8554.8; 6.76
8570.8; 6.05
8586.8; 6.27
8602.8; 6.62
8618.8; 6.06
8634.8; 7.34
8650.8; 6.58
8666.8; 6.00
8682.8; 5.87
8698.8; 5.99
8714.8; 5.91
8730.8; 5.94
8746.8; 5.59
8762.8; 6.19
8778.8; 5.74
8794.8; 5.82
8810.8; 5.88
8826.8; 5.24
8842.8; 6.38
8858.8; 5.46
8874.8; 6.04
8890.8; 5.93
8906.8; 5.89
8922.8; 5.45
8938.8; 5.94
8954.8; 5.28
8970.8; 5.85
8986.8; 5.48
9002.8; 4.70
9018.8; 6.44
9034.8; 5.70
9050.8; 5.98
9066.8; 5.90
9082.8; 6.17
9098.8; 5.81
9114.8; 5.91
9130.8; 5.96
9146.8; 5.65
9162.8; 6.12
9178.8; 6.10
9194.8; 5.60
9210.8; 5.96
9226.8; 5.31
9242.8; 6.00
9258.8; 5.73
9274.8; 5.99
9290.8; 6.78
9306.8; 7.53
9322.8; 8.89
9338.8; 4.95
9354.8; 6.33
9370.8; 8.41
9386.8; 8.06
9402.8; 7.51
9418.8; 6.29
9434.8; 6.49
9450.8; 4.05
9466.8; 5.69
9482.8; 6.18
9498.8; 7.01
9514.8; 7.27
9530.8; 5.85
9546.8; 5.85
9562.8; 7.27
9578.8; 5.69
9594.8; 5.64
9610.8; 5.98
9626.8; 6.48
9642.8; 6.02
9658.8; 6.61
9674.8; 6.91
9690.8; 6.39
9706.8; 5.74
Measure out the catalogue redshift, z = 0.433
